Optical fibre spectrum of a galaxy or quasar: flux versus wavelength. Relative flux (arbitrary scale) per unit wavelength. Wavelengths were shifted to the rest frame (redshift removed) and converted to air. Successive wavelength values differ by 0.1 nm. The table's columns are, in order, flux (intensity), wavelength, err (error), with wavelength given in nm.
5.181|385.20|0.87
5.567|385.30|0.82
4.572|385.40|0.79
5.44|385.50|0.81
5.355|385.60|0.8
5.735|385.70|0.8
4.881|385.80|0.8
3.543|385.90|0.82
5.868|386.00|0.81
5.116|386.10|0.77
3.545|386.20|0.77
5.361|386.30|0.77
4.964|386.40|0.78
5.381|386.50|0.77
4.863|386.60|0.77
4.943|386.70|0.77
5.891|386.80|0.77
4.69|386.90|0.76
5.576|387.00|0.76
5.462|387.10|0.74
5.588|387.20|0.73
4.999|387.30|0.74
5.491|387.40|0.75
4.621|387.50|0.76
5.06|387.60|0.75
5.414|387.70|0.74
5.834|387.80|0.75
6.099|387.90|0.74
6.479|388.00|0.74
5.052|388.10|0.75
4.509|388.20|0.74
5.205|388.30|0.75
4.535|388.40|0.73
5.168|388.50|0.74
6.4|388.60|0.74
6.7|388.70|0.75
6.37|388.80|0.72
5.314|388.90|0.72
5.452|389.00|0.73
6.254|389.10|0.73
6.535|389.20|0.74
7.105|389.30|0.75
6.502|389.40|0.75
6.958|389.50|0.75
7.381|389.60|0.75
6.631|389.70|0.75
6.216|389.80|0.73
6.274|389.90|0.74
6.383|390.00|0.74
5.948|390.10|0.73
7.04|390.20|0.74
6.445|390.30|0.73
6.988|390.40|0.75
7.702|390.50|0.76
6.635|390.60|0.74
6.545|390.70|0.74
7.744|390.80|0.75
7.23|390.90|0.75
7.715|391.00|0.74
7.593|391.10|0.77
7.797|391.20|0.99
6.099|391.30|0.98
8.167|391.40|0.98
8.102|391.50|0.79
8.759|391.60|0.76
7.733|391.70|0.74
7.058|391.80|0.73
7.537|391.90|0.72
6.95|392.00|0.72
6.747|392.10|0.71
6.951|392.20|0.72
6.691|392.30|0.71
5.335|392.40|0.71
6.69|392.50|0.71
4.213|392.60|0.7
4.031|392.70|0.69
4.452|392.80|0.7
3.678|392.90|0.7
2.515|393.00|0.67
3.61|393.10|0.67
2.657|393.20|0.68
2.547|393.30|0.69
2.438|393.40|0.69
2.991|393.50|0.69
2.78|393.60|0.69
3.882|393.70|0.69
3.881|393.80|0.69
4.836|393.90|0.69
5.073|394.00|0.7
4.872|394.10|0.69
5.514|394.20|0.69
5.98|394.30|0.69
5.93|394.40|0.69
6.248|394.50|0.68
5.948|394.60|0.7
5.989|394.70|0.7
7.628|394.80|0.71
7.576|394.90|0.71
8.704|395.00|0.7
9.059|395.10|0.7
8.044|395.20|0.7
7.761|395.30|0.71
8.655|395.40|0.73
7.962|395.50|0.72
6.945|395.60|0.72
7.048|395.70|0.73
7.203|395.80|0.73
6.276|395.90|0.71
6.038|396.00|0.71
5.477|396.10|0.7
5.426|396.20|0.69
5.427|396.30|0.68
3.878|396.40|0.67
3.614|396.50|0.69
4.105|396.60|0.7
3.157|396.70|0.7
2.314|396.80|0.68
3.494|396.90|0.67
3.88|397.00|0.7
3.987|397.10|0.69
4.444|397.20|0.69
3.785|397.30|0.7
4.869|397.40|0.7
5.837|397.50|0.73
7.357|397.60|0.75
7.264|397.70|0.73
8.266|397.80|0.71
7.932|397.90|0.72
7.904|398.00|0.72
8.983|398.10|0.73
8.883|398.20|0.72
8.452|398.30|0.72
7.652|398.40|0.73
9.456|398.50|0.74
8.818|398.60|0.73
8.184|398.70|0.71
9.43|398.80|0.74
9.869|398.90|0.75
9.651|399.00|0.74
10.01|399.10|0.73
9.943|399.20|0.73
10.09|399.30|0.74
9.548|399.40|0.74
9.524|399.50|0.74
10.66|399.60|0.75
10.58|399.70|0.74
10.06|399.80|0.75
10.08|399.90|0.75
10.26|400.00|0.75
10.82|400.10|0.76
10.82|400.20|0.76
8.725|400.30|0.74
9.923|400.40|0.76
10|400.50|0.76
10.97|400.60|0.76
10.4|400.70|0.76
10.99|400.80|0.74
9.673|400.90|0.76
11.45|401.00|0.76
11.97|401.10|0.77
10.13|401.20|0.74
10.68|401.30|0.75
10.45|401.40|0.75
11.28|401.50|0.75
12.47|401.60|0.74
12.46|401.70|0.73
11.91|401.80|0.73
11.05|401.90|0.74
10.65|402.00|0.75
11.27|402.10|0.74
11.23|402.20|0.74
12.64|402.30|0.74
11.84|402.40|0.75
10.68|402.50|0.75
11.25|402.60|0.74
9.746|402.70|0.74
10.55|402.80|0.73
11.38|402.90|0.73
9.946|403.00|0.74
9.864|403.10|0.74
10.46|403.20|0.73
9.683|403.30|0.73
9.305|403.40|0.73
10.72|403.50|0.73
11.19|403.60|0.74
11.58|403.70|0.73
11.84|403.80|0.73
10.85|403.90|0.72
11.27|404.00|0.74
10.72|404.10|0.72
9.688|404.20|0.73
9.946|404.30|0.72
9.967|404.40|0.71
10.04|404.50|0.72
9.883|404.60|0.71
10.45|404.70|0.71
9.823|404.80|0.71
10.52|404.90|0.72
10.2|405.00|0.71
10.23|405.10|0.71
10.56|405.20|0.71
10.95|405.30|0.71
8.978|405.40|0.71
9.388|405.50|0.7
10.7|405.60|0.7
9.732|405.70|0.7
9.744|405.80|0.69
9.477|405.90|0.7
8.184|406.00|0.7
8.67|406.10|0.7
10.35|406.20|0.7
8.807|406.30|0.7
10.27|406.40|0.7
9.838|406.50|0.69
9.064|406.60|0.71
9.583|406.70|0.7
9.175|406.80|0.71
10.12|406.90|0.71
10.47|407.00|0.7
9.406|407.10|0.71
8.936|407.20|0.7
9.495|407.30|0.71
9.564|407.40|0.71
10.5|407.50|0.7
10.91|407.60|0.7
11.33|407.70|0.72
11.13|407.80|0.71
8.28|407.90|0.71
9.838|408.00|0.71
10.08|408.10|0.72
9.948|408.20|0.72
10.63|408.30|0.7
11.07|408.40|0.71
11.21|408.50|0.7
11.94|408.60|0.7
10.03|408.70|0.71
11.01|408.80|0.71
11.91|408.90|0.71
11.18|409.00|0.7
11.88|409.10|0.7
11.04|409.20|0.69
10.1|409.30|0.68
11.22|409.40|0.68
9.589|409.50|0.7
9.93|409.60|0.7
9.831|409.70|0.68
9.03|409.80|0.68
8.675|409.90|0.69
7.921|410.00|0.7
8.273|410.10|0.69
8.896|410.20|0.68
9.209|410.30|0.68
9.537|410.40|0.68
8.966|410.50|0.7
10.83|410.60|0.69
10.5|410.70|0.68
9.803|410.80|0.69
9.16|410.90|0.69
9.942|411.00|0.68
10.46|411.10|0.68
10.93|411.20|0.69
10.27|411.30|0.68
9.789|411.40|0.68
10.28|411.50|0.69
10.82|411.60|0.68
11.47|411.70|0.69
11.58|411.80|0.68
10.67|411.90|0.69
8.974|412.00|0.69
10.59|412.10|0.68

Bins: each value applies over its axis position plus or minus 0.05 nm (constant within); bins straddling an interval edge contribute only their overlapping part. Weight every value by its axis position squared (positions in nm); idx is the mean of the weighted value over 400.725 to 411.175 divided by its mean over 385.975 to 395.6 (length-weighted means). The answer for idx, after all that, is 1.9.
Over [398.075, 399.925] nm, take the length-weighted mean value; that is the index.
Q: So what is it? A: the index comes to 9.47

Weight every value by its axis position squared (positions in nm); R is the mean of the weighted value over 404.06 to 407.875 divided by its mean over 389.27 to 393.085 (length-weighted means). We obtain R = 1.6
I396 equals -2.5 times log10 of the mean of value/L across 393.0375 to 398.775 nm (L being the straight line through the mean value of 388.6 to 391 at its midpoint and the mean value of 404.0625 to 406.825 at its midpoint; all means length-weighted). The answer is 0.32 mag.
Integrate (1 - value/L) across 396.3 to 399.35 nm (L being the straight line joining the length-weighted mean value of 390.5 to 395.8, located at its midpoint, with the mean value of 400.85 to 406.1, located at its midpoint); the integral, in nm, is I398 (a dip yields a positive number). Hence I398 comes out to 0.528 nm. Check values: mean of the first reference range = 6.13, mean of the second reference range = 10.6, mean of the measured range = 6.83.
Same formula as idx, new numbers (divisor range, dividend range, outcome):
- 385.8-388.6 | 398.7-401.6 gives 2.12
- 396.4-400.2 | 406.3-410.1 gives 1.39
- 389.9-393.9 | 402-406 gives 1.90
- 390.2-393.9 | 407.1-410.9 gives 1.89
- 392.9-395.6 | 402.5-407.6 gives 1.93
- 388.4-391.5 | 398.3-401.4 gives 1.57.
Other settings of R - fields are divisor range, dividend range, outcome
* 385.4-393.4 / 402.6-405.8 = 1.91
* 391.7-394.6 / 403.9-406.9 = 2.13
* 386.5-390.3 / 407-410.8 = 1.93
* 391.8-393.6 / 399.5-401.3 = 2.30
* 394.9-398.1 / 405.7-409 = 1.75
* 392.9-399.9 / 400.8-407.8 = 1.66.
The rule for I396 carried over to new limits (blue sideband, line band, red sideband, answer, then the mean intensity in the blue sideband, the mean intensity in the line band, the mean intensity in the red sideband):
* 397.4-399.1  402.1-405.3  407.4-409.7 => -0.12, 8.32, 10.6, 10.6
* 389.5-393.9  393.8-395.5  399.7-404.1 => 0.11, 5.92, 6.69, 10.8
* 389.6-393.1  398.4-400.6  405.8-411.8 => -0.20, 6.52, 9.81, 10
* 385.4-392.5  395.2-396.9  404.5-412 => 0.30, 6.12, 5.71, 10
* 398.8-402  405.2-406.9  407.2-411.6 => 0.07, 10.5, 9.6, 10.1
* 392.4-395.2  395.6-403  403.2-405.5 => -0.10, 5.01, 8.72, 10.4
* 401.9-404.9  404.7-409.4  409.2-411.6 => 0.00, 10.6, 10.2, 9.75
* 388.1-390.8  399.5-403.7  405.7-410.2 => -0.23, 6.28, 10.7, 9.98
